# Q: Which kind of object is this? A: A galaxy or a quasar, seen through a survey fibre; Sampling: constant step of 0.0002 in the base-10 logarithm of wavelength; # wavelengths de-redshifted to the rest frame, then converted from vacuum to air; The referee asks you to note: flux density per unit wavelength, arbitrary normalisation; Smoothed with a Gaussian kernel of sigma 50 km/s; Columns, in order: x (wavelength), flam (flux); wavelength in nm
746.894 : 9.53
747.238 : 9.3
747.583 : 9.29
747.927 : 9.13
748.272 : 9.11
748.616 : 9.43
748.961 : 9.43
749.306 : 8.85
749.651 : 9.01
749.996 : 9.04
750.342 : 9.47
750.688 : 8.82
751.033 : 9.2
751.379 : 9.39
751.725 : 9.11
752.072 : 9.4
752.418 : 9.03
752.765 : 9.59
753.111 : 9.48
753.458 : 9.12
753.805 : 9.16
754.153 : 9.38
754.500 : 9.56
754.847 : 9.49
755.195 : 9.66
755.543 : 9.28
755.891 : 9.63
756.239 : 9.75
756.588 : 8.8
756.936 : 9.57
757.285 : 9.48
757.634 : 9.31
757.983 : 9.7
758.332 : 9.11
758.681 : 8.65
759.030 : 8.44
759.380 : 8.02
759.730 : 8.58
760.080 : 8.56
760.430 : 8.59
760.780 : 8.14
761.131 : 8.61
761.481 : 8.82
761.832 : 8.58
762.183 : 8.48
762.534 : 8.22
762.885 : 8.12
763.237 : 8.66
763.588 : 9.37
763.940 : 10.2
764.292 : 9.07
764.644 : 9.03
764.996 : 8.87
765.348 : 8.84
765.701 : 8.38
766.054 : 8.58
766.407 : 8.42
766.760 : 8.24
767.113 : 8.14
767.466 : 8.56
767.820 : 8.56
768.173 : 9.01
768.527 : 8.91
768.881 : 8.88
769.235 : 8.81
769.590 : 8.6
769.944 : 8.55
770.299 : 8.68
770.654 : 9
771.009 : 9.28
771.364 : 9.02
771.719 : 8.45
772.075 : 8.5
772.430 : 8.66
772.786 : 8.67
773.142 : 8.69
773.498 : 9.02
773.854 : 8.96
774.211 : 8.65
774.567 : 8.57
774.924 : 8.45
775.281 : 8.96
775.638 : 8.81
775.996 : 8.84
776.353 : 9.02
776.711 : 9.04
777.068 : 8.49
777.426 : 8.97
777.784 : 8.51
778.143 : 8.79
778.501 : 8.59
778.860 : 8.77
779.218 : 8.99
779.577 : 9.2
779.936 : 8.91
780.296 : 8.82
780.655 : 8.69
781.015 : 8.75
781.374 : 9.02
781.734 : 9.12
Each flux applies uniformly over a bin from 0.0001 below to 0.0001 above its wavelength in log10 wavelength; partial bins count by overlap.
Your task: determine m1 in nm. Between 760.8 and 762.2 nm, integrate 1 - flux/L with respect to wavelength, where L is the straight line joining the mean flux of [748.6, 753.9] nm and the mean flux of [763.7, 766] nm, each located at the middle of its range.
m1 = 0.08 nm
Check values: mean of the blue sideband 9.22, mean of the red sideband 9.05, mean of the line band 8.58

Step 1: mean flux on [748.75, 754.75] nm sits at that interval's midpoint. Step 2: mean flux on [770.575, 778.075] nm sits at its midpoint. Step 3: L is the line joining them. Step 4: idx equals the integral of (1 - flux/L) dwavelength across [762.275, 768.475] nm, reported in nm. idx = 0.17 nm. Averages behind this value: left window 9.24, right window 8.79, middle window 8.72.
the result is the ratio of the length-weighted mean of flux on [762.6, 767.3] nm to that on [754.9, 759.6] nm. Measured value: 1.0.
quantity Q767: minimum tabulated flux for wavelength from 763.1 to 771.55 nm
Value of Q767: 8.14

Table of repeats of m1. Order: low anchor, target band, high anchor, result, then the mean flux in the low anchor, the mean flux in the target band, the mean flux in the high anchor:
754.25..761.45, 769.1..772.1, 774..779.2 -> 0.02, 9.05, 8.78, 8.76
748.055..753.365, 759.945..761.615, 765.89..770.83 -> 0.07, 9.22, 8.54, 8.64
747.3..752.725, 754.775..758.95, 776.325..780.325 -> -0.11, 9.19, 9.34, 8.84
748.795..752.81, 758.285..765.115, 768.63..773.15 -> 0.19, 9.18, 8.7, 8.76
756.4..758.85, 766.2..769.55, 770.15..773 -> 0.11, 9.23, 8.61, 8.78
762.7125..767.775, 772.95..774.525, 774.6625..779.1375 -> -0.01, 8.74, 8.81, 8.77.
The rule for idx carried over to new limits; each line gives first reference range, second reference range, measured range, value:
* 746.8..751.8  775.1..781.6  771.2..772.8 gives 0.05 nm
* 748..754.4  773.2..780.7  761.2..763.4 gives 0.14 nm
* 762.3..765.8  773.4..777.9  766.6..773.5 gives 0.10 nm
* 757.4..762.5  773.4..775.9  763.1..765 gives -0.12 nm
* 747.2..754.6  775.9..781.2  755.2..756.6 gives -0.05 nm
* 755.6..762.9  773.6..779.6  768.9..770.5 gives 0.02 nm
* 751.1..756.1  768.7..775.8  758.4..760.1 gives 0.13 nm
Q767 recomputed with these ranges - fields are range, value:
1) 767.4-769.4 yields 8.56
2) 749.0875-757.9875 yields 8.8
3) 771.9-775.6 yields 8.45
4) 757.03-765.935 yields 8.02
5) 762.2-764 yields 8.12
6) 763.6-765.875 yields 8.38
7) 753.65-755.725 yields 9.16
